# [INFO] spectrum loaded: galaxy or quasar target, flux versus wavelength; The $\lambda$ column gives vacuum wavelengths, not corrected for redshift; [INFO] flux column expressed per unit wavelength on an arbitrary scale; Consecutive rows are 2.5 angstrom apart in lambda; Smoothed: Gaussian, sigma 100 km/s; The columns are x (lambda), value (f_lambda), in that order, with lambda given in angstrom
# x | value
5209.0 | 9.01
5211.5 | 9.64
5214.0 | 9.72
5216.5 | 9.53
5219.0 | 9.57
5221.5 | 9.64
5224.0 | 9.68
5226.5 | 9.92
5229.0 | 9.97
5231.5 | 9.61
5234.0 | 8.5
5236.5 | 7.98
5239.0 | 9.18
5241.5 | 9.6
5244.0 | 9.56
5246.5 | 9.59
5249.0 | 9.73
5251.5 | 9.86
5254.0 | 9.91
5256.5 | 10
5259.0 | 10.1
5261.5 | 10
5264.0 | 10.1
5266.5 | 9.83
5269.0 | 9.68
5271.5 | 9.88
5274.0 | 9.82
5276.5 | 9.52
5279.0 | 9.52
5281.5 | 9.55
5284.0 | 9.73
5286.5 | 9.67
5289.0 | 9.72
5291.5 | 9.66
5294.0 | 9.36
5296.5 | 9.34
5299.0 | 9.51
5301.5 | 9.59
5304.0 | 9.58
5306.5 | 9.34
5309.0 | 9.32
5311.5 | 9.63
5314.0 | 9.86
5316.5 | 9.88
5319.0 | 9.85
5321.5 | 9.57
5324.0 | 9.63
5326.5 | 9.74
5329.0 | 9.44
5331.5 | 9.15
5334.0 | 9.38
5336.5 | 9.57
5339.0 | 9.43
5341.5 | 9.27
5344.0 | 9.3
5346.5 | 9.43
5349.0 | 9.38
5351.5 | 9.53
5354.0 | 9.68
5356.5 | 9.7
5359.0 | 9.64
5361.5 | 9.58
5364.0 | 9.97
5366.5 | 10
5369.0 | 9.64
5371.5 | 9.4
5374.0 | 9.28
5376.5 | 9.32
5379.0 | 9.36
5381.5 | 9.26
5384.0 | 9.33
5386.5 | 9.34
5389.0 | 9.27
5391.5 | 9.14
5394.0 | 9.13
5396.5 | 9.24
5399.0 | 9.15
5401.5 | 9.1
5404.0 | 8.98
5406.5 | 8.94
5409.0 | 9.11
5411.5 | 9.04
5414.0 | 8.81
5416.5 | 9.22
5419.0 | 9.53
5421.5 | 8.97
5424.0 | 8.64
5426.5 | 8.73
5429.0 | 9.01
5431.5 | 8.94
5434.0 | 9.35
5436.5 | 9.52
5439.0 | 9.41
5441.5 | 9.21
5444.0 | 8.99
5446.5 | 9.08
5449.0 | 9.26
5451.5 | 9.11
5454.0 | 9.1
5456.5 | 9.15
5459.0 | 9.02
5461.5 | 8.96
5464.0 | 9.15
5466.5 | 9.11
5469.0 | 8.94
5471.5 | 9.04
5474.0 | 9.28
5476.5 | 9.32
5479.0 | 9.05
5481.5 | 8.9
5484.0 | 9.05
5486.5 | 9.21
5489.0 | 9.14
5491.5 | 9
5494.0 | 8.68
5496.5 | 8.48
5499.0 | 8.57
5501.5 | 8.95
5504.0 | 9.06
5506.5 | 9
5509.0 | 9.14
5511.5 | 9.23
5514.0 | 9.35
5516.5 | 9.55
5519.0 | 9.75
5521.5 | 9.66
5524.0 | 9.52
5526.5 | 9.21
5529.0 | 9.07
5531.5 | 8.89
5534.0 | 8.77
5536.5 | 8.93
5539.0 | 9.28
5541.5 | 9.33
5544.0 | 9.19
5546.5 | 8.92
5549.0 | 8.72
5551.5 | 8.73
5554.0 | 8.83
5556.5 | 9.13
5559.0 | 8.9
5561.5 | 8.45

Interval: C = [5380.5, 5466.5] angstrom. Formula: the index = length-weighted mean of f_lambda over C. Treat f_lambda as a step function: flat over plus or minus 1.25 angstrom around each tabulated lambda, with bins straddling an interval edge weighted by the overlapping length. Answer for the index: 9.12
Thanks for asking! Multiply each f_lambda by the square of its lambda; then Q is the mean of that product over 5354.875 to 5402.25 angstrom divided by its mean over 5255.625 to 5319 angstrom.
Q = 1.01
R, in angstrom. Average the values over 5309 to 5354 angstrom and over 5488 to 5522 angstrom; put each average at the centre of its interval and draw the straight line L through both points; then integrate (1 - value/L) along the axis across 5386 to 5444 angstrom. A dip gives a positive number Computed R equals 1.3 angstrom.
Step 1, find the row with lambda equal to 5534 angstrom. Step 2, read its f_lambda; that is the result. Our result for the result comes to 8.77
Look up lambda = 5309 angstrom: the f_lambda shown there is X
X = 9.32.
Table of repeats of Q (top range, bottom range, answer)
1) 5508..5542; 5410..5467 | 1.05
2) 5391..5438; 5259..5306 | 0.99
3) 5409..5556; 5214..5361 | 1.02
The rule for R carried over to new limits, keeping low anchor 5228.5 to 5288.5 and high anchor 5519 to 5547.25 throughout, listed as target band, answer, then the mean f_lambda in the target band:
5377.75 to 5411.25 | 0.82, 9.18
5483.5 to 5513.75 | 0.90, 8.97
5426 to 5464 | 0.80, 9.13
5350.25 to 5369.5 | -0.53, 9.72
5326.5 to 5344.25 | 0.20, 9.39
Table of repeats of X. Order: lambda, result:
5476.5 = 9.32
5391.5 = 9.14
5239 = 9.18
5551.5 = 8.73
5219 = 9.57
